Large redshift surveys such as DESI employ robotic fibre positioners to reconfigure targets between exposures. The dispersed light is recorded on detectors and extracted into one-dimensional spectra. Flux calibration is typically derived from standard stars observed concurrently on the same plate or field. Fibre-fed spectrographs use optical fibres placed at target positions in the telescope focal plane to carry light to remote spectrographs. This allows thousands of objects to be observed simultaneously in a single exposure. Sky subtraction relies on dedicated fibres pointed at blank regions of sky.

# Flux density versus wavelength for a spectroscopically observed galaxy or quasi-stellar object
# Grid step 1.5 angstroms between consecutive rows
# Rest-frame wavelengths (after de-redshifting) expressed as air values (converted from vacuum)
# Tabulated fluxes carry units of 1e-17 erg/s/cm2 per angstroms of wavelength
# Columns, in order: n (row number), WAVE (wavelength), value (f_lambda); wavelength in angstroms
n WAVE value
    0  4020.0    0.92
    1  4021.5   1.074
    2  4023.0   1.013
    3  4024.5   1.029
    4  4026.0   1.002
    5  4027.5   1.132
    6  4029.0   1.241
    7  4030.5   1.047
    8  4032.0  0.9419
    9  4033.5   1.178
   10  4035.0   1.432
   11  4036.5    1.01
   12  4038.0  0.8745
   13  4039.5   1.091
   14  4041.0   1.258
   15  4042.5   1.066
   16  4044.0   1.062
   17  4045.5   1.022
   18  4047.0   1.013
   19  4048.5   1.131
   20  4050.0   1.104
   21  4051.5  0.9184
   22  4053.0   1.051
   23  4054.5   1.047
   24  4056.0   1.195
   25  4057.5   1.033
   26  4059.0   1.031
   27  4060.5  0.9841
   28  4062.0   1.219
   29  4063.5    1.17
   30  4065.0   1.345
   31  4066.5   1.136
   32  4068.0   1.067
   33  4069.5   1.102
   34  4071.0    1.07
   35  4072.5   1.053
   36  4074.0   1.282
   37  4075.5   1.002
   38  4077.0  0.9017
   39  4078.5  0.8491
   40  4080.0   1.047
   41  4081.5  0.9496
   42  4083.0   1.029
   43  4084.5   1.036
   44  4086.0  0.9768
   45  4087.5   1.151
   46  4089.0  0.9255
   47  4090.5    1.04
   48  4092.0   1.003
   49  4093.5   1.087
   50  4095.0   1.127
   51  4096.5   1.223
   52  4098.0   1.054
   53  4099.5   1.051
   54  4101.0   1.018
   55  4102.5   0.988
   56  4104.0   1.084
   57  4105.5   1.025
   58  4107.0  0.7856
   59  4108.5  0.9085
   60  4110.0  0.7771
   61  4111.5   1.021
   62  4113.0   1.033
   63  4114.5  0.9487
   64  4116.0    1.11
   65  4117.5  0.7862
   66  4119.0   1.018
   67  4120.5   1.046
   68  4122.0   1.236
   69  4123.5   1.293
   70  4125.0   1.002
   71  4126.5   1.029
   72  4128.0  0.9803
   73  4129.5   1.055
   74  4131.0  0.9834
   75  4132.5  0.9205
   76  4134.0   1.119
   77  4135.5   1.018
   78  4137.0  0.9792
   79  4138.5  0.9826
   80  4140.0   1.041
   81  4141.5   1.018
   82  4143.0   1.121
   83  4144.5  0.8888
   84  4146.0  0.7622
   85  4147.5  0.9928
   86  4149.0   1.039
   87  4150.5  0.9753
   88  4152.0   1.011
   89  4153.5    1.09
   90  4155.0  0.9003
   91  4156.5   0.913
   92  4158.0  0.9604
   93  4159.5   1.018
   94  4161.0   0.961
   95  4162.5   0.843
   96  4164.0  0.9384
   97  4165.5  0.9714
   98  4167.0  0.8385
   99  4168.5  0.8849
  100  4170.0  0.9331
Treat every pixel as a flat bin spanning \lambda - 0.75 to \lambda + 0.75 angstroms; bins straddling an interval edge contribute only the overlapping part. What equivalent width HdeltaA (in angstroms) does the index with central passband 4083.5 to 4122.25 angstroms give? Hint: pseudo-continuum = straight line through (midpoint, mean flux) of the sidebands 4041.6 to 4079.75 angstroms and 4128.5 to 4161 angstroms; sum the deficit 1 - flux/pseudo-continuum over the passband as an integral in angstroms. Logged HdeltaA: 0.63 angstroms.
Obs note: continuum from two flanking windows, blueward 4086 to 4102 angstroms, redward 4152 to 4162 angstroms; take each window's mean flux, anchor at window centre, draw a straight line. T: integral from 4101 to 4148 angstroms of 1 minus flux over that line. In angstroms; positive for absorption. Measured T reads 0.9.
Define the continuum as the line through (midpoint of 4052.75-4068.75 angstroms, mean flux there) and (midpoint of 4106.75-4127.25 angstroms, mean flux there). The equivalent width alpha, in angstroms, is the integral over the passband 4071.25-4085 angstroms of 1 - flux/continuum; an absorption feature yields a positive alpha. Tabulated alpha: 0.83 angstroms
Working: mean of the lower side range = 1.12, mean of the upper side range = 1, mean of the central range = 1.02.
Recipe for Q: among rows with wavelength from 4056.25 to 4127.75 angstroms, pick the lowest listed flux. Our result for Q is 0.7771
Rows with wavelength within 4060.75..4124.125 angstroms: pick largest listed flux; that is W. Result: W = 1.345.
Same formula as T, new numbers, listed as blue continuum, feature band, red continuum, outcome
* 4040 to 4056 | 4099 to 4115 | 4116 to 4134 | 1.2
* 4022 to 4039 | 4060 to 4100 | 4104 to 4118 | -2.9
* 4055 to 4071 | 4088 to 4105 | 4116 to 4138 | 0.3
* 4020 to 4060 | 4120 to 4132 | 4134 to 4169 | -1.0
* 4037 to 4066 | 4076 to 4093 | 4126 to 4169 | 0.9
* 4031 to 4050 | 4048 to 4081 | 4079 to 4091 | -0.9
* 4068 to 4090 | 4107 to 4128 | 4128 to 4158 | 0.0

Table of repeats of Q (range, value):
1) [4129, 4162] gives 0.7622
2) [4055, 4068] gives 0.9841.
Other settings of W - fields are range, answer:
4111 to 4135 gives 1.293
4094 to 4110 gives 1.223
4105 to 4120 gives 1.11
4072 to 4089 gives 1.282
